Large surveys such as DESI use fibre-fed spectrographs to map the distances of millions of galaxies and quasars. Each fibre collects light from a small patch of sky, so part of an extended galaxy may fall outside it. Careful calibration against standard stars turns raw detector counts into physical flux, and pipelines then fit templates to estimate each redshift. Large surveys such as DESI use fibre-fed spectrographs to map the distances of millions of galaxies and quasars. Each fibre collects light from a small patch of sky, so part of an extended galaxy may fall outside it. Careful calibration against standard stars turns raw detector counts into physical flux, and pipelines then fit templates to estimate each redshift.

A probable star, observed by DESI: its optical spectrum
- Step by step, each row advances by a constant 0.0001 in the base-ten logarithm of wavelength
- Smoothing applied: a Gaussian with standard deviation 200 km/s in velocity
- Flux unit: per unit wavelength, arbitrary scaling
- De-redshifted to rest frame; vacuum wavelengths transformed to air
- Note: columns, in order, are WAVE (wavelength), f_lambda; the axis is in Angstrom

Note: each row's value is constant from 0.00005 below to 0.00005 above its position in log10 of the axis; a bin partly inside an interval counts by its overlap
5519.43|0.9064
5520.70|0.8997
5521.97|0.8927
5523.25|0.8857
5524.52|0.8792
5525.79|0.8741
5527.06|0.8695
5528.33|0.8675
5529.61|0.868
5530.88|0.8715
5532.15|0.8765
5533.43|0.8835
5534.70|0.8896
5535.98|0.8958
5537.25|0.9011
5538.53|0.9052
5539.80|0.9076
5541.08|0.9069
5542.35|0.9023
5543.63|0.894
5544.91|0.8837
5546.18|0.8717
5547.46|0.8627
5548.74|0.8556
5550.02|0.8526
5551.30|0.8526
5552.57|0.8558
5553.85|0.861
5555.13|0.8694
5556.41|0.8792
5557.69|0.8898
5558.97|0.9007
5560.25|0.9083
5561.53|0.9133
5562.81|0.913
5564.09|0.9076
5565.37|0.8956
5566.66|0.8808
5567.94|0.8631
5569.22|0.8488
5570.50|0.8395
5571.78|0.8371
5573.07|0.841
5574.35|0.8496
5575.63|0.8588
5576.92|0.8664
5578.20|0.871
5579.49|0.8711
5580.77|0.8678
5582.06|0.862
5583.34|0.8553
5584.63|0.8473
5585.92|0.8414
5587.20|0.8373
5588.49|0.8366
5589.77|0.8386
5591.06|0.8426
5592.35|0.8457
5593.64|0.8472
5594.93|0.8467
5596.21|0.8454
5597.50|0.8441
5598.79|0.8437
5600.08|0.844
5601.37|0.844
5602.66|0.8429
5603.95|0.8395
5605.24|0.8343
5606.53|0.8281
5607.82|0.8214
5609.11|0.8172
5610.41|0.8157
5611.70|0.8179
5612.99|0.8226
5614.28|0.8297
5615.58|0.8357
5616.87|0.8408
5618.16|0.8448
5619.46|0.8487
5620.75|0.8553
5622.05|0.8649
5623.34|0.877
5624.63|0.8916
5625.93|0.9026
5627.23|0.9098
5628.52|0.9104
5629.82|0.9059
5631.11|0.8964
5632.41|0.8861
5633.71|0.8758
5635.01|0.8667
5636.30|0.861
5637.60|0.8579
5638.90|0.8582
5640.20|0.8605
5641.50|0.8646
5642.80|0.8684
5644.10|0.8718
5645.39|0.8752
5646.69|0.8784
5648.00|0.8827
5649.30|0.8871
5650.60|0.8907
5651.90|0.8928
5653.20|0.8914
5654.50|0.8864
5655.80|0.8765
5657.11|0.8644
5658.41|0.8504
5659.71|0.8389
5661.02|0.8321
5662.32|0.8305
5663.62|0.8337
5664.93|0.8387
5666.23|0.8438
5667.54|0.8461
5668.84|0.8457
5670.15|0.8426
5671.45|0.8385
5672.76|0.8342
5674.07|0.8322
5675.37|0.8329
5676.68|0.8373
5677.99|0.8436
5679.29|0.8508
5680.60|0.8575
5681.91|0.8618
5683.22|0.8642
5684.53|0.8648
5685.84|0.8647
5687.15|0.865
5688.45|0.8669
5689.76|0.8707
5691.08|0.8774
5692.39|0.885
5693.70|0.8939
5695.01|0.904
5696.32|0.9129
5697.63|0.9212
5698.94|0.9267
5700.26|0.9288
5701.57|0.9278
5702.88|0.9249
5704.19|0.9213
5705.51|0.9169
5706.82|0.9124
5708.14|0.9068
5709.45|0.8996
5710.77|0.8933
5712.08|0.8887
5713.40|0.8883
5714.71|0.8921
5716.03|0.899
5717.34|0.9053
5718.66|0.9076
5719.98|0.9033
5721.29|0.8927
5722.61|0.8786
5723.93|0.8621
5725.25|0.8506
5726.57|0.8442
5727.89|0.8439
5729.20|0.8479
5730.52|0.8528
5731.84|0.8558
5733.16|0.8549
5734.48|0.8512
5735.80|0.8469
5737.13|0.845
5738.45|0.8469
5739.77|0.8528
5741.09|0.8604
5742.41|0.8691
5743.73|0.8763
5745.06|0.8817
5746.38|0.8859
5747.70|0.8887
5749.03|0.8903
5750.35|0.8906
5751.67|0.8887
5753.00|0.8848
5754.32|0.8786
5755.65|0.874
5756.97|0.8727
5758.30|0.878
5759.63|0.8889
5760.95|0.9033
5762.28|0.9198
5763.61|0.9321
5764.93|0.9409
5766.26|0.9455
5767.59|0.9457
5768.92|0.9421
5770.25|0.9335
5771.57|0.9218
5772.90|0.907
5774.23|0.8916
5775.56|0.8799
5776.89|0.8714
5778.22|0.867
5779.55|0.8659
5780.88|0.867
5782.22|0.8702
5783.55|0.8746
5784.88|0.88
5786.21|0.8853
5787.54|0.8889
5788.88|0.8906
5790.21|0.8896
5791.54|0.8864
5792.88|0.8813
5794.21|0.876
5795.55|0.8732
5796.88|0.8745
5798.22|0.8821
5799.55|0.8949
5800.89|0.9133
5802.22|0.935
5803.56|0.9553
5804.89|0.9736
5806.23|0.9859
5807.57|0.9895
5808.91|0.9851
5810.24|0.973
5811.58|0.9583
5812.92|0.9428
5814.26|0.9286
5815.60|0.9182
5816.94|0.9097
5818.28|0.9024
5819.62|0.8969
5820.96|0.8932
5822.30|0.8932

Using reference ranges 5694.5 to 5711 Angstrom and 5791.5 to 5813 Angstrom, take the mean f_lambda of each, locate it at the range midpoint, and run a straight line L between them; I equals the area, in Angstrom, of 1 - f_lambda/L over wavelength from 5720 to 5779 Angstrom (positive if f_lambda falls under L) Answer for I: 2.5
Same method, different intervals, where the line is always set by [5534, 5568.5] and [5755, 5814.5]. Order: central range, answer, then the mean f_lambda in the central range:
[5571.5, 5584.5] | 0.45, 0.858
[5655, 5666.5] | 0.65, 0.846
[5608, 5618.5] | 0.76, 0.827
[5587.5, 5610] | 1.31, 0.838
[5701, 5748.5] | 1.25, 0.88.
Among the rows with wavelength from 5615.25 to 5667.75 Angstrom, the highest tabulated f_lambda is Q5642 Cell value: 0.9104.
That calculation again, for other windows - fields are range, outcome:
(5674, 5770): 0.9457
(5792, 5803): 0.935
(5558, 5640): 0.9133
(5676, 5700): 0.9267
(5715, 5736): 0.9076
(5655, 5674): 0.8765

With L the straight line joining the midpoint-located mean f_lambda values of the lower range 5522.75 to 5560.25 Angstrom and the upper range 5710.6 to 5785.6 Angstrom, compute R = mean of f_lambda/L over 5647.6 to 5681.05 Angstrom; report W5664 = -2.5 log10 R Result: 0.036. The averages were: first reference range 0.88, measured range 0.854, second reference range 0.884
